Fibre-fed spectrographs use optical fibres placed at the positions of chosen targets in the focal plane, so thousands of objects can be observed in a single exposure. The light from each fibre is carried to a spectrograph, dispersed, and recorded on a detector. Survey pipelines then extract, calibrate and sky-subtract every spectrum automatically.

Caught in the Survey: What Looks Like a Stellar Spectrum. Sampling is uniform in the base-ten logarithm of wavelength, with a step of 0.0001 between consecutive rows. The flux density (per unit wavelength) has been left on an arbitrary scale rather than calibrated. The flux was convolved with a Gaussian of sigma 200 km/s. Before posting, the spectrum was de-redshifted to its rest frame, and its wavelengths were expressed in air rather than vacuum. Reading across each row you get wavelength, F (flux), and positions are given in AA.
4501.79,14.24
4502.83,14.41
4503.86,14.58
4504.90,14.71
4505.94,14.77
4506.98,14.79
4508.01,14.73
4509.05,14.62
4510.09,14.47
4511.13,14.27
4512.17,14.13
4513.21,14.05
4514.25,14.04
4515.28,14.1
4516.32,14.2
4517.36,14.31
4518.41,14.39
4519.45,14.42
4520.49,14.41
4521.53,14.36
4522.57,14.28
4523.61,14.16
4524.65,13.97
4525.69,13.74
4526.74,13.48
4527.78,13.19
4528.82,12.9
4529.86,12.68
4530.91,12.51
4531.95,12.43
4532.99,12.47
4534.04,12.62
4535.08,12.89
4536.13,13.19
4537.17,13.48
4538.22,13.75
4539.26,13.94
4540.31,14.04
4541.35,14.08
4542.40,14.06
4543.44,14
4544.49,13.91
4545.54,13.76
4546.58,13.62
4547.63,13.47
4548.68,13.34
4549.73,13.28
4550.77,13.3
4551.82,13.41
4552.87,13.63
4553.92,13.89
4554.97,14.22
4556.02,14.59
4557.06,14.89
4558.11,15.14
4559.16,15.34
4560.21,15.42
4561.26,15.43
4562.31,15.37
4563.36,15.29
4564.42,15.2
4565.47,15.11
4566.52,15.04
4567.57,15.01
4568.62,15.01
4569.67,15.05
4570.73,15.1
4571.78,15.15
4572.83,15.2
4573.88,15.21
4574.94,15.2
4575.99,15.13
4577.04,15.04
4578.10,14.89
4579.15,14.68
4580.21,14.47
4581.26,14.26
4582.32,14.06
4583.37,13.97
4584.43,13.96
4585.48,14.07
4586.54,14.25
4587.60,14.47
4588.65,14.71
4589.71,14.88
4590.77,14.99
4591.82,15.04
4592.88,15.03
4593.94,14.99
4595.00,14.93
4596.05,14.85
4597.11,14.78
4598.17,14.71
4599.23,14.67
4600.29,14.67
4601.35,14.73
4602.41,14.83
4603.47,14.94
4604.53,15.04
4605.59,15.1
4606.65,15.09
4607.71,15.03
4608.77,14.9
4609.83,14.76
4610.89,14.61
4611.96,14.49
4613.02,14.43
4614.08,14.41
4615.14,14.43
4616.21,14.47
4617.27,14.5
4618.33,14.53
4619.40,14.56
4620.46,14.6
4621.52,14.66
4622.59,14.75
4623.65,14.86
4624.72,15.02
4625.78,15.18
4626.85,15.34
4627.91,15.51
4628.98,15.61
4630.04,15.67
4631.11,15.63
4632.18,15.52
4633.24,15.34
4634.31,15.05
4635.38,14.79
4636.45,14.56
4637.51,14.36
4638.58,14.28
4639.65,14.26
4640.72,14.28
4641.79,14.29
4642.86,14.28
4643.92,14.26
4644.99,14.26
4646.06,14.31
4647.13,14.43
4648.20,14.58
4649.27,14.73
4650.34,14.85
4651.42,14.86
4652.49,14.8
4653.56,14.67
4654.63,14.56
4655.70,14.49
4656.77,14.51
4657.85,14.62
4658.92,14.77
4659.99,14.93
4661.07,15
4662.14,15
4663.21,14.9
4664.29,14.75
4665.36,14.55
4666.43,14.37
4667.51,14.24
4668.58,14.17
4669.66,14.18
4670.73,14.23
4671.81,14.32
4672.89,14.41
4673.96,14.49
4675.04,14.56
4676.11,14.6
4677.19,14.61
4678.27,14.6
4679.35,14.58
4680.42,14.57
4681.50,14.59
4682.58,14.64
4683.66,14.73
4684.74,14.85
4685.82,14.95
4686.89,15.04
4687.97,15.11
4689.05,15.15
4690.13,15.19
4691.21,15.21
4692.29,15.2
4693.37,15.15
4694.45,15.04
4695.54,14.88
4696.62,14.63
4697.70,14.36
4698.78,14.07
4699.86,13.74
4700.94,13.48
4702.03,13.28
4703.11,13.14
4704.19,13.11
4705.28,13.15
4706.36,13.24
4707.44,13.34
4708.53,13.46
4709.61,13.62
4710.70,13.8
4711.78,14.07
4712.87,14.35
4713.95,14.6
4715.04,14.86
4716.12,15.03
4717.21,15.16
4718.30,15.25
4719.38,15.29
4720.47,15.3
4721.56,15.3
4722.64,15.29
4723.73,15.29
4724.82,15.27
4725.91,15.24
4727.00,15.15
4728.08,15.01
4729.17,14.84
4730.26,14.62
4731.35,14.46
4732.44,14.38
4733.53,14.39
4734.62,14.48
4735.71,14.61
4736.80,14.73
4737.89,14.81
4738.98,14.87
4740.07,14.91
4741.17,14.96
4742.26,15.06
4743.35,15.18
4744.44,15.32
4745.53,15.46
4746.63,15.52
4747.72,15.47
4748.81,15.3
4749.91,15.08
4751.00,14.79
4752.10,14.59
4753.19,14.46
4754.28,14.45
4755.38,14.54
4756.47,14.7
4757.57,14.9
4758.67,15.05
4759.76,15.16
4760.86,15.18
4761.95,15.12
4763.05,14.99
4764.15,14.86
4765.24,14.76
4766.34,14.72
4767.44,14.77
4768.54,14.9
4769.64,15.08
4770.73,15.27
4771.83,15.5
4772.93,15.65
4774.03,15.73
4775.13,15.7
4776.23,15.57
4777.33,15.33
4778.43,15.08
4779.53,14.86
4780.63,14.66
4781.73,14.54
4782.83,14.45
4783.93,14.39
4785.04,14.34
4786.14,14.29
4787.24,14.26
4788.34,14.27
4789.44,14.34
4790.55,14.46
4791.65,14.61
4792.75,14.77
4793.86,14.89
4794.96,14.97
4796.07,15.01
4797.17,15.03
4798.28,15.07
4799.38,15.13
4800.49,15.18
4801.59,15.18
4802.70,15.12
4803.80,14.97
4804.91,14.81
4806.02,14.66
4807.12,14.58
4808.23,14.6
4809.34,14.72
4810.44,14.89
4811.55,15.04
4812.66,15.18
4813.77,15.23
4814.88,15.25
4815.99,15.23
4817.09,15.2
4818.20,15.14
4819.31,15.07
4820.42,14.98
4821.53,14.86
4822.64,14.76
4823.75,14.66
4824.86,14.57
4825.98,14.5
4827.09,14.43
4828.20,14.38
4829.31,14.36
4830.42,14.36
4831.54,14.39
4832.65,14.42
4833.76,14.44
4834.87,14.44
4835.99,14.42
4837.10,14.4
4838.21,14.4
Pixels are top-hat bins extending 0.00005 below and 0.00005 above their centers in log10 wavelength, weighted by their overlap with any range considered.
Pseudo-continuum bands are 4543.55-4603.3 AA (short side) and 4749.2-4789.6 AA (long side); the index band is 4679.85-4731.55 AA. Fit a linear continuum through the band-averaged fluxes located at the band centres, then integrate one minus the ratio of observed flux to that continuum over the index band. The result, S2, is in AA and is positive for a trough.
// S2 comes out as 0.8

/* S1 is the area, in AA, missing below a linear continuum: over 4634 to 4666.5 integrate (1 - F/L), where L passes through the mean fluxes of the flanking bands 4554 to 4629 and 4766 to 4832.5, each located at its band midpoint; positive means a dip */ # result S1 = 0.5 AA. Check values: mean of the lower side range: 14.8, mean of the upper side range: 14.9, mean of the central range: 14.6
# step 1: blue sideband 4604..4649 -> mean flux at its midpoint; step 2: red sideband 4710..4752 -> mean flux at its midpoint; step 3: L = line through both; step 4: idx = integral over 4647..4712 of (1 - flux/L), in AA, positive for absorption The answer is 1.7 AA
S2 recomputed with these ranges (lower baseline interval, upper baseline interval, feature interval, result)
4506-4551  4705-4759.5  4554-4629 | -4.0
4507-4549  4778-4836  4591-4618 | -1.4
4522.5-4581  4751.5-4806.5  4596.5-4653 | -1.4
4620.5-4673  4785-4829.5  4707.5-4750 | -0.2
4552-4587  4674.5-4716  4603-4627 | -0.2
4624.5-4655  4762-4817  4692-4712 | 1.3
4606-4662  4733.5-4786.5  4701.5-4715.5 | 1.1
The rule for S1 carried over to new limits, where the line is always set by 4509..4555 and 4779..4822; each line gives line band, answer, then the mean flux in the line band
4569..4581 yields -1.0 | 15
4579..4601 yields -1.0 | 14.6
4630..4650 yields -0.7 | 14.7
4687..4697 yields -0.5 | 15.1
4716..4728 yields -0.6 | 15.2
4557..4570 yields -1.3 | 15.2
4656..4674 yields -0.4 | 14.6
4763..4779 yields -0.5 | 15.2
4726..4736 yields -0.1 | 14.7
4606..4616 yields -0.5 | 14.7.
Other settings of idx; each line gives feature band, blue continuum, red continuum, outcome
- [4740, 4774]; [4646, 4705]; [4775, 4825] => -0.6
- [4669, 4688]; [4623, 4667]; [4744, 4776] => 0.3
